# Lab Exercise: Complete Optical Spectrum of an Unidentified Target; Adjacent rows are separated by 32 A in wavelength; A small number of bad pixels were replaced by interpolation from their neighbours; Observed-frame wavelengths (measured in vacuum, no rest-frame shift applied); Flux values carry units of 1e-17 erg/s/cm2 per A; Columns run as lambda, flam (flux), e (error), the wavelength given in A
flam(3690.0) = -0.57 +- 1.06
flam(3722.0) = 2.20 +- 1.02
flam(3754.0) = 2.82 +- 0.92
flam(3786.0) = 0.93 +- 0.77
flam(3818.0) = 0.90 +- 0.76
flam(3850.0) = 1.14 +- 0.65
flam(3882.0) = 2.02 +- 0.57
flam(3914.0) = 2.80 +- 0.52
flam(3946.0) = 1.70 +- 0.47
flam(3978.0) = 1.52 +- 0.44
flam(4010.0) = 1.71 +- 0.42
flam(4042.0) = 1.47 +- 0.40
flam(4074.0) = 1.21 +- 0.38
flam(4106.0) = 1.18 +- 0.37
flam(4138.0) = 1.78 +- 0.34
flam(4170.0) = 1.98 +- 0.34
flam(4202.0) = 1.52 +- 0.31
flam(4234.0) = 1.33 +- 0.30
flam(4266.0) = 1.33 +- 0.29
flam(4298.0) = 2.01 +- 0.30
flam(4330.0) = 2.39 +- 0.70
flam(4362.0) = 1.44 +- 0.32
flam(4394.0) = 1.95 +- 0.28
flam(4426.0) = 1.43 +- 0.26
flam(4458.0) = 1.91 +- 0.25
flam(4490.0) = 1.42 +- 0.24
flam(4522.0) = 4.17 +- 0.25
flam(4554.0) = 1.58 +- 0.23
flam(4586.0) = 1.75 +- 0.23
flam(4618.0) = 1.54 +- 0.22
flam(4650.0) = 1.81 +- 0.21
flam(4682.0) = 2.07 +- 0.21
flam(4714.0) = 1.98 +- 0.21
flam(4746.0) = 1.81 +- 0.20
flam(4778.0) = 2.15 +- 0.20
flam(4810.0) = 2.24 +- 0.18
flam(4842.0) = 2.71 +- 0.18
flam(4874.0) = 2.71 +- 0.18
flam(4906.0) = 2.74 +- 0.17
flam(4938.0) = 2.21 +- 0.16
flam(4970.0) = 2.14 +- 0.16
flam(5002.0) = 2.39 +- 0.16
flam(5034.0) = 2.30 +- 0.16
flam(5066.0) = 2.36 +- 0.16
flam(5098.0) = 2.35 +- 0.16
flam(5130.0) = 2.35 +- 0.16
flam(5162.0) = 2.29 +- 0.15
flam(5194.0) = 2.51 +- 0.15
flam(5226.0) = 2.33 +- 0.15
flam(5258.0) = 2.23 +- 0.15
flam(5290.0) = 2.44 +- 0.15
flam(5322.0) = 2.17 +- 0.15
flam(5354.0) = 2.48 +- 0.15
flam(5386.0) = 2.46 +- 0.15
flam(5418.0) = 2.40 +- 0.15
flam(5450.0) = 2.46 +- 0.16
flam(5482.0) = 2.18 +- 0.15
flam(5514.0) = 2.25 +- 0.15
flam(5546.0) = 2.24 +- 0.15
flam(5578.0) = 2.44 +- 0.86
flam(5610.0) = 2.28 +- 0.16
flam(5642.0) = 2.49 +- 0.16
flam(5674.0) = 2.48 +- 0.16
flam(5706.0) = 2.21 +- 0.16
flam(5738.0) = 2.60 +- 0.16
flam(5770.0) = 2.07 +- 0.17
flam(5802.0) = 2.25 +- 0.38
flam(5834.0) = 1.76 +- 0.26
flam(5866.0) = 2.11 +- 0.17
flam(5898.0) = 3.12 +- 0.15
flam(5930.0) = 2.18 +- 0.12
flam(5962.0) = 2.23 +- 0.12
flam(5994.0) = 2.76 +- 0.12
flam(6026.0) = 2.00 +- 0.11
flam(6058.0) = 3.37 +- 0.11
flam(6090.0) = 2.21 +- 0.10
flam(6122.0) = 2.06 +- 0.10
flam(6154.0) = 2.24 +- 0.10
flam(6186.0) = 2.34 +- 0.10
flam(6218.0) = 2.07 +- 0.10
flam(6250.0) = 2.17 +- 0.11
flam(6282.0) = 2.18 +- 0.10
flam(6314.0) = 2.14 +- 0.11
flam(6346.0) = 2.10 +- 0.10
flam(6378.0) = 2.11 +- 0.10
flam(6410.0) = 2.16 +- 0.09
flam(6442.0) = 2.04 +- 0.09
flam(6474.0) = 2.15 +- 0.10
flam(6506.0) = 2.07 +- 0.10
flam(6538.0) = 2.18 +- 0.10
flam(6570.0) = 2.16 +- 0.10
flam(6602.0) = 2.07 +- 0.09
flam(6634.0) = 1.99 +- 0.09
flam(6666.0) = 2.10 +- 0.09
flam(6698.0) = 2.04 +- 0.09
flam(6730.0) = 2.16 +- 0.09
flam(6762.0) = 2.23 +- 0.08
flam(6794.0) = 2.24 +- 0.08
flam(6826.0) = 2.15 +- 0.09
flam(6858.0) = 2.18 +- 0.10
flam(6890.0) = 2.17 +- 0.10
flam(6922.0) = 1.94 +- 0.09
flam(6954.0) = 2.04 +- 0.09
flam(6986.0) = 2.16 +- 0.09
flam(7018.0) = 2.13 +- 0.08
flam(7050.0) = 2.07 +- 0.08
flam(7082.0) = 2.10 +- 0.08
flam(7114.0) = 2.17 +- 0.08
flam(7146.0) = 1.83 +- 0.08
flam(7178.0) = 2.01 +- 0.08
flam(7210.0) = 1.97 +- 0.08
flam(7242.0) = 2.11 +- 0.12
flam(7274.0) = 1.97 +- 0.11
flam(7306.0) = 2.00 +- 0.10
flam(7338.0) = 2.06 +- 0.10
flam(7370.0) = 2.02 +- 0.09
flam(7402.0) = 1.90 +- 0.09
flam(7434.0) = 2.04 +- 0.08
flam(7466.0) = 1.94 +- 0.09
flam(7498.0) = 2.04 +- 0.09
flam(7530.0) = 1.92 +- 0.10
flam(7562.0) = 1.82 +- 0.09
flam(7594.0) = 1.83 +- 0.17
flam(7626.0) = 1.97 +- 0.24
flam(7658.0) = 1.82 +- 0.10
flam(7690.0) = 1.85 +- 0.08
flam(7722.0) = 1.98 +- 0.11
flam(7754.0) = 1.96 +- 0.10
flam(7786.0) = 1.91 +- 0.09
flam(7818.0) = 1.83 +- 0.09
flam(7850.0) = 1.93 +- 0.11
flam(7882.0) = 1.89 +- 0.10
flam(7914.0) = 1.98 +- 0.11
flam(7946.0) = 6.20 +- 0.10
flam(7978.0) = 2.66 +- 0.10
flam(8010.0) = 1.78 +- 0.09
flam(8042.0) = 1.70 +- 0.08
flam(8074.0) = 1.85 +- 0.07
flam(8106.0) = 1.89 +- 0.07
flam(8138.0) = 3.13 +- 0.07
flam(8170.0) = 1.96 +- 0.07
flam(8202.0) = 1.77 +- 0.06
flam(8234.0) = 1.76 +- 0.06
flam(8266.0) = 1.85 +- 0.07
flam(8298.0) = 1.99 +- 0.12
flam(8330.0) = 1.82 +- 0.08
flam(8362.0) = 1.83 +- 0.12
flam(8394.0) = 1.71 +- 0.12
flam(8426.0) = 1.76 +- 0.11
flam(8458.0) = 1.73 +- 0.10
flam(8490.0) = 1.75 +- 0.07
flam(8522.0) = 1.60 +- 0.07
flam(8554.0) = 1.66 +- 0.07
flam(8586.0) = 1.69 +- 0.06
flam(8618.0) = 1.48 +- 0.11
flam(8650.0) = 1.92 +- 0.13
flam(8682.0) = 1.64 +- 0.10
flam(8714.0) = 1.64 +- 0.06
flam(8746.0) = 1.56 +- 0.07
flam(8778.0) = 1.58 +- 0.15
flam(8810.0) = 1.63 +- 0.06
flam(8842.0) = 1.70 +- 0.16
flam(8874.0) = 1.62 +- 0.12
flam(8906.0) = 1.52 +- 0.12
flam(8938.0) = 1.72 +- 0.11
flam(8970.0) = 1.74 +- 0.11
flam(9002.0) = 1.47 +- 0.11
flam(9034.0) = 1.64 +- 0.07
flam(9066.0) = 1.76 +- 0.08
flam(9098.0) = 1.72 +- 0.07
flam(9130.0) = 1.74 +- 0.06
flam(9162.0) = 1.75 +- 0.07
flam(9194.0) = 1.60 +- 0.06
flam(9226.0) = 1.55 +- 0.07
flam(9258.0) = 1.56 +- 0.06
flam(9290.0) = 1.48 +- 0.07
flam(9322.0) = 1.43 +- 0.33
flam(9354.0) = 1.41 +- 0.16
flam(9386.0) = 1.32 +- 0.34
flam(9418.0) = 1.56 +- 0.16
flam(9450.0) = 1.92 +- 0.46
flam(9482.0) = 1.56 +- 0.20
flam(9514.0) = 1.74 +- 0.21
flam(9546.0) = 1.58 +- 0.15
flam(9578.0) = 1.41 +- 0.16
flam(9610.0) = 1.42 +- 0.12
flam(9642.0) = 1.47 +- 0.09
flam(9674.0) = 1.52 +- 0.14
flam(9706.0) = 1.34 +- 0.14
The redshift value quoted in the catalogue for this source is 0.21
